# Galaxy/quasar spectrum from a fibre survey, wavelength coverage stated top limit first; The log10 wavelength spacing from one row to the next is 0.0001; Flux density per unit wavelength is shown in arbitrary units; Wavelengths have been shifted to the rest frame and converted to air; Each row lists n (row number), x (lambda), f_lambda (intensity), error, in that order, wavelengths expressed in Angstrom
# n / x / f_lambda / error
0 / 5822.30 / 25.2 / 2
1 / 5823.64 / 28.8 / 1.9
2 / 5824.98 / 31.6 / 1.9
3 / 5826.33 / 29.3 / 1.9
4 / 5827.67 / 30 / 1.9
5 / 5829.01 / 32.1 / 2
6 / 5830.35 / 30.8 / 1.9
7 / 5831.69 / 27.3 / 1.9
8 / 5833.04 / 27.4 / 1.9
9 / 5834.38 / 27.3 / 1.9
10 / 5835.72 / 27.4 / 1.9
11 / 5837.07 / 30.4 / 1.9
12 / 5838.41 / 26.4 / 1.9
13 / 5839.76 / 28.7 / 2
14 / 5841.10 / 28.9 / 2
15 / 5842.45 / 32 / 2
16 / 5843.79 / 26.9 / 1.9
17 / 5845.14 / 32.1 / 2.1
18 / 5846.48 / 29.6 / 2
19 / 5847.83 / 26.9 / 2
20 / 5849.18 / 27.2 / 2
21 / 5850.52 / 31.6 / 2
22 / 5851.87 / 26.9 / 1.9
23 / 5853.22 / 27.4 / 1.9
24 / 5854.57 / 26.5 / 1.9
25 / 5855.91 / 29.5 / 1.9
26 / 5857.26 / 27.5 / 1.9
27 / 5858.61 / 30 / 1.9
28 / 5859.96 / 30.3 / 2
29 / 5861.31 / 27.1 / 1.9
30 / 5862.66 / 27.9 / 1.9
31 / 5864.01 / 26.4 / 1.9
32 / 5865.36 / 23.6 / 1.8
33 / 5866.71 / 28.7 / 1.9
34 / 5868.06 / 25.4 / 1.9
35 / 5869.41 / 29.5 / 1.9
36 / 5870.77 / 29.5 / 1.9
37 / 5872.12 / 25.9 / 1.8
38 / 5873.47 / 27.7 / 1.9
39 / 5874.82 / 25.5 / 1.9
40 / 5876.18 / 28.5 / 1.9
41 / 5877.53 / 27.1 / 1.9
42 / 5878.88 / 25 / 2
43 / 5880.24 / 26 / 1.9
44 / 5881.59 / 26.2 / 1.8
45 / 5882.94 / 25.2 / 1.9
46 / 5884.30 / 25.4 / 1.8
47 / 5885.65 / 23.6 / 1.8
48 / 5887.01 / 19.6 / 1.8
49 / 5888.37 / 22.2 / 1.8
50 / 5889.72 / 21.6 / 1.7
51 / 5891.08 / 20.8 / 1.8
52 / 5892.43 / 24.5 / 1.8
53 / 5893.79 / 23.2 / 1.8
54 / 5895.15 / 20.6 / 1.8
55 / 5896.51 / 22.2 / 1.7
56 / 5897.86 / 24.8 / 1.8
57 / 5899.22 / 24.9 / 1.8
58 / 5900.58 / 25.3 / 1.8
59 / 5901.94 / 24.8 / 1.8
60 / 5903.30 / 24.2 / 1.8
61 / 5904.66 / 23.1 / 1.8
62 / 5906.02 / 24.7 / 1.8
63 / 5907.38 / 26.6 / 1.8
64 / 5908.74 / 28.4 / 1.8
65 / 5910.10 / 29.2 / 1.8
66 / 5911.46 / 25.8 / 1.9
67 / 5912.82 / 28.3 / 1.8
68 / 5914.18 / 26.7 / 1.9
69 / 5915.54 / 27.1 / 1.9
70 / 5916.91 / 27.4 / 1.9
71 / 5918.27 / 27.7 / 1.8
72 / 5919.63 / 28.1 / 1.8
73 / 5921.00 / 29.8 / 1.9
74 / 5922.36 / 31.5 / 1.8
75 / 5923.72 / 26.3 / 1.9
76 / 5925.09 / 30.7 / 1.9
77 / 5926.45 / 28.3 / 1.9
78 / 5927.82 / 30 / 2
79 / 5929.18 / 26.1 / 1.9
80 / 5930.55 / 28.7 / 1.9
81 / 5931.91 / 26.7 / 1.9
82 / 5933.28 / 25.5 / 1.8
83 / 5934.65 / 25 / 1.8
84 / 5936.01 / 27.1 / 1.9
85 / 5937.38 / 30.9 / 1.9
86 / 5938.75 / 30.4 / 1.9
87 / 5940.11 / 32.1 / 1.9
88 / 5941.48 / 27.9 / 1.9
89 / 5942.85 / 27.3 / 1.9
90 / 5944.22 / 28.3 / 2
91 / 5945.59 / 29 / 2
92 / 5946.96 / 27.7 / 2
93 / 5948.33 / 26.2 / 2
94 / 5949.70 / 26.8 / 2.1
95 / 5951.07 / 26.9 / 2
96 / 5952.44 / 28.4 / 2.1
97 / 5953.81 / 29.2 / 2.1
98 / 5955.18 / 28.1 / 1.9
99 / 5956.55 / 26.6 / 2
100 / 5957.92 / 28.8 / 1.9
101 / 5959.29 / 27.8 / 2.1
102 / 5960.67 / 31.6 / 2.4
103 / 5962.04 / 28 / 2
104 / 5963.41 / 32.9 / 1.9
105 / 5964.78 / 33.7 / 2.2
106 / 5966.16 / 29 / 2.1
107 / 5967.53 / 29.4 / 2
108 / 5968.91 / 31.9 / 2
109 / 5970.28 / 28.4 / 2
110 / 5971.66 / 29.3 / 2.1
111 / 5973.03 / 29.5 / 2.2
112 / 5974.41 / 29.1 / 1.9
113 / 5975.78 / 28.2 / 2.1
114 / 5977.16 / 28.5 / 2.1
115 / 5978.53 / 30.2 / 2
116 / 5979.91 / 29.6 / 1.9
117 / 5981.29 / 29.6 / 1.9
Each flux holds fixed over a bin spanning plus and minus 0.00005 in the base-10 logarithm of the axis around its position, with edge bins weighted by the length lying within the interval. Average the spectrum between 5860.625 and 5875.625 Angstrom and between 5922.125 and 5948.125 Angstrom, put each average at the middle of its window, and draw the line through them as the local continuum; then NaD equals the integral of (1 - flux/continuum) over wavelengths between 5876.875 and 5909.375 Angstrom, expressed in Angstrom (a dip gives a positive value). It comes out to 3.9 Angstrom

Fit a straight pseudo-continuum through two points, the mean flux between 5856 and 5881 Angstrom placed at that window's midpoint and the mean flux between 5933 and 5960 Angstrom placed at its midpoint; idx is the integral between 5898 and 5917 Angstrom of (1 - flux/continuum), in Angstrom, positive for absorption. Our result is 1.1 Angstrom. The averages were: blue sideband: 27.4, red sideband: 28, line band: 26.1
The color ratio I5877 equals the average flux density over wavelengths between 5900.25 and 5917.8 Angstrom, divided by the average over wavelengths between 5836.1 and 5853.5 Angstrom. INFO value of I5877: 0.9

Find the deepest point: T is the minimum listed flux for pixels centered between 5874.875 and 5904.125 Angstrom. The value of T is 19.6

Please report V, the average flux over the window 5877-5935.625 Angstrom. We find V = 25.8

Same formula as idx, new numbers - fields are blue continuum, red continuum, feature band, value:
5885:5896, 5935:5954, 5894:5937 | -2.91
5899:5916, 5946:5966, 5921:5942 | -0.85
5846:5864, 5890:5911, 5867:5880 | -0.21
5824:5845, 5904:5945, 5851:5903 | 5.19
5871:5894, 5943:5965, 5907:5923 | -0.95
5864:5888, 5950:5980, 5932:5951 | 0.32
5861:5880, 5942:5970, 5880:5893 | 1.85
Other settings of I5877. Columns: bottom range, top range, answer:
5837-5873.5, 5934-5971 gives 1.02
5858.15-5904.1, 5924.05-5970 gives 1.13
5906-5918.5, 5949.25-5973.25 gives 1.07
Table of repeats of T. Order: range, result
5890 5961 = 20.6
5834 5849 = 26.4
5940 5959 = 26.2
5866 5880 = 25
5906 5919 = 24.7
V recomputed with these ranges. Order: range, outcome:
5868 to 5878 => 27.5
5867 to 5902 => 24.8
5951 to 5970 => 29.5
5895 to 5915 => 25.5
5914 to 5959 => 28.1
